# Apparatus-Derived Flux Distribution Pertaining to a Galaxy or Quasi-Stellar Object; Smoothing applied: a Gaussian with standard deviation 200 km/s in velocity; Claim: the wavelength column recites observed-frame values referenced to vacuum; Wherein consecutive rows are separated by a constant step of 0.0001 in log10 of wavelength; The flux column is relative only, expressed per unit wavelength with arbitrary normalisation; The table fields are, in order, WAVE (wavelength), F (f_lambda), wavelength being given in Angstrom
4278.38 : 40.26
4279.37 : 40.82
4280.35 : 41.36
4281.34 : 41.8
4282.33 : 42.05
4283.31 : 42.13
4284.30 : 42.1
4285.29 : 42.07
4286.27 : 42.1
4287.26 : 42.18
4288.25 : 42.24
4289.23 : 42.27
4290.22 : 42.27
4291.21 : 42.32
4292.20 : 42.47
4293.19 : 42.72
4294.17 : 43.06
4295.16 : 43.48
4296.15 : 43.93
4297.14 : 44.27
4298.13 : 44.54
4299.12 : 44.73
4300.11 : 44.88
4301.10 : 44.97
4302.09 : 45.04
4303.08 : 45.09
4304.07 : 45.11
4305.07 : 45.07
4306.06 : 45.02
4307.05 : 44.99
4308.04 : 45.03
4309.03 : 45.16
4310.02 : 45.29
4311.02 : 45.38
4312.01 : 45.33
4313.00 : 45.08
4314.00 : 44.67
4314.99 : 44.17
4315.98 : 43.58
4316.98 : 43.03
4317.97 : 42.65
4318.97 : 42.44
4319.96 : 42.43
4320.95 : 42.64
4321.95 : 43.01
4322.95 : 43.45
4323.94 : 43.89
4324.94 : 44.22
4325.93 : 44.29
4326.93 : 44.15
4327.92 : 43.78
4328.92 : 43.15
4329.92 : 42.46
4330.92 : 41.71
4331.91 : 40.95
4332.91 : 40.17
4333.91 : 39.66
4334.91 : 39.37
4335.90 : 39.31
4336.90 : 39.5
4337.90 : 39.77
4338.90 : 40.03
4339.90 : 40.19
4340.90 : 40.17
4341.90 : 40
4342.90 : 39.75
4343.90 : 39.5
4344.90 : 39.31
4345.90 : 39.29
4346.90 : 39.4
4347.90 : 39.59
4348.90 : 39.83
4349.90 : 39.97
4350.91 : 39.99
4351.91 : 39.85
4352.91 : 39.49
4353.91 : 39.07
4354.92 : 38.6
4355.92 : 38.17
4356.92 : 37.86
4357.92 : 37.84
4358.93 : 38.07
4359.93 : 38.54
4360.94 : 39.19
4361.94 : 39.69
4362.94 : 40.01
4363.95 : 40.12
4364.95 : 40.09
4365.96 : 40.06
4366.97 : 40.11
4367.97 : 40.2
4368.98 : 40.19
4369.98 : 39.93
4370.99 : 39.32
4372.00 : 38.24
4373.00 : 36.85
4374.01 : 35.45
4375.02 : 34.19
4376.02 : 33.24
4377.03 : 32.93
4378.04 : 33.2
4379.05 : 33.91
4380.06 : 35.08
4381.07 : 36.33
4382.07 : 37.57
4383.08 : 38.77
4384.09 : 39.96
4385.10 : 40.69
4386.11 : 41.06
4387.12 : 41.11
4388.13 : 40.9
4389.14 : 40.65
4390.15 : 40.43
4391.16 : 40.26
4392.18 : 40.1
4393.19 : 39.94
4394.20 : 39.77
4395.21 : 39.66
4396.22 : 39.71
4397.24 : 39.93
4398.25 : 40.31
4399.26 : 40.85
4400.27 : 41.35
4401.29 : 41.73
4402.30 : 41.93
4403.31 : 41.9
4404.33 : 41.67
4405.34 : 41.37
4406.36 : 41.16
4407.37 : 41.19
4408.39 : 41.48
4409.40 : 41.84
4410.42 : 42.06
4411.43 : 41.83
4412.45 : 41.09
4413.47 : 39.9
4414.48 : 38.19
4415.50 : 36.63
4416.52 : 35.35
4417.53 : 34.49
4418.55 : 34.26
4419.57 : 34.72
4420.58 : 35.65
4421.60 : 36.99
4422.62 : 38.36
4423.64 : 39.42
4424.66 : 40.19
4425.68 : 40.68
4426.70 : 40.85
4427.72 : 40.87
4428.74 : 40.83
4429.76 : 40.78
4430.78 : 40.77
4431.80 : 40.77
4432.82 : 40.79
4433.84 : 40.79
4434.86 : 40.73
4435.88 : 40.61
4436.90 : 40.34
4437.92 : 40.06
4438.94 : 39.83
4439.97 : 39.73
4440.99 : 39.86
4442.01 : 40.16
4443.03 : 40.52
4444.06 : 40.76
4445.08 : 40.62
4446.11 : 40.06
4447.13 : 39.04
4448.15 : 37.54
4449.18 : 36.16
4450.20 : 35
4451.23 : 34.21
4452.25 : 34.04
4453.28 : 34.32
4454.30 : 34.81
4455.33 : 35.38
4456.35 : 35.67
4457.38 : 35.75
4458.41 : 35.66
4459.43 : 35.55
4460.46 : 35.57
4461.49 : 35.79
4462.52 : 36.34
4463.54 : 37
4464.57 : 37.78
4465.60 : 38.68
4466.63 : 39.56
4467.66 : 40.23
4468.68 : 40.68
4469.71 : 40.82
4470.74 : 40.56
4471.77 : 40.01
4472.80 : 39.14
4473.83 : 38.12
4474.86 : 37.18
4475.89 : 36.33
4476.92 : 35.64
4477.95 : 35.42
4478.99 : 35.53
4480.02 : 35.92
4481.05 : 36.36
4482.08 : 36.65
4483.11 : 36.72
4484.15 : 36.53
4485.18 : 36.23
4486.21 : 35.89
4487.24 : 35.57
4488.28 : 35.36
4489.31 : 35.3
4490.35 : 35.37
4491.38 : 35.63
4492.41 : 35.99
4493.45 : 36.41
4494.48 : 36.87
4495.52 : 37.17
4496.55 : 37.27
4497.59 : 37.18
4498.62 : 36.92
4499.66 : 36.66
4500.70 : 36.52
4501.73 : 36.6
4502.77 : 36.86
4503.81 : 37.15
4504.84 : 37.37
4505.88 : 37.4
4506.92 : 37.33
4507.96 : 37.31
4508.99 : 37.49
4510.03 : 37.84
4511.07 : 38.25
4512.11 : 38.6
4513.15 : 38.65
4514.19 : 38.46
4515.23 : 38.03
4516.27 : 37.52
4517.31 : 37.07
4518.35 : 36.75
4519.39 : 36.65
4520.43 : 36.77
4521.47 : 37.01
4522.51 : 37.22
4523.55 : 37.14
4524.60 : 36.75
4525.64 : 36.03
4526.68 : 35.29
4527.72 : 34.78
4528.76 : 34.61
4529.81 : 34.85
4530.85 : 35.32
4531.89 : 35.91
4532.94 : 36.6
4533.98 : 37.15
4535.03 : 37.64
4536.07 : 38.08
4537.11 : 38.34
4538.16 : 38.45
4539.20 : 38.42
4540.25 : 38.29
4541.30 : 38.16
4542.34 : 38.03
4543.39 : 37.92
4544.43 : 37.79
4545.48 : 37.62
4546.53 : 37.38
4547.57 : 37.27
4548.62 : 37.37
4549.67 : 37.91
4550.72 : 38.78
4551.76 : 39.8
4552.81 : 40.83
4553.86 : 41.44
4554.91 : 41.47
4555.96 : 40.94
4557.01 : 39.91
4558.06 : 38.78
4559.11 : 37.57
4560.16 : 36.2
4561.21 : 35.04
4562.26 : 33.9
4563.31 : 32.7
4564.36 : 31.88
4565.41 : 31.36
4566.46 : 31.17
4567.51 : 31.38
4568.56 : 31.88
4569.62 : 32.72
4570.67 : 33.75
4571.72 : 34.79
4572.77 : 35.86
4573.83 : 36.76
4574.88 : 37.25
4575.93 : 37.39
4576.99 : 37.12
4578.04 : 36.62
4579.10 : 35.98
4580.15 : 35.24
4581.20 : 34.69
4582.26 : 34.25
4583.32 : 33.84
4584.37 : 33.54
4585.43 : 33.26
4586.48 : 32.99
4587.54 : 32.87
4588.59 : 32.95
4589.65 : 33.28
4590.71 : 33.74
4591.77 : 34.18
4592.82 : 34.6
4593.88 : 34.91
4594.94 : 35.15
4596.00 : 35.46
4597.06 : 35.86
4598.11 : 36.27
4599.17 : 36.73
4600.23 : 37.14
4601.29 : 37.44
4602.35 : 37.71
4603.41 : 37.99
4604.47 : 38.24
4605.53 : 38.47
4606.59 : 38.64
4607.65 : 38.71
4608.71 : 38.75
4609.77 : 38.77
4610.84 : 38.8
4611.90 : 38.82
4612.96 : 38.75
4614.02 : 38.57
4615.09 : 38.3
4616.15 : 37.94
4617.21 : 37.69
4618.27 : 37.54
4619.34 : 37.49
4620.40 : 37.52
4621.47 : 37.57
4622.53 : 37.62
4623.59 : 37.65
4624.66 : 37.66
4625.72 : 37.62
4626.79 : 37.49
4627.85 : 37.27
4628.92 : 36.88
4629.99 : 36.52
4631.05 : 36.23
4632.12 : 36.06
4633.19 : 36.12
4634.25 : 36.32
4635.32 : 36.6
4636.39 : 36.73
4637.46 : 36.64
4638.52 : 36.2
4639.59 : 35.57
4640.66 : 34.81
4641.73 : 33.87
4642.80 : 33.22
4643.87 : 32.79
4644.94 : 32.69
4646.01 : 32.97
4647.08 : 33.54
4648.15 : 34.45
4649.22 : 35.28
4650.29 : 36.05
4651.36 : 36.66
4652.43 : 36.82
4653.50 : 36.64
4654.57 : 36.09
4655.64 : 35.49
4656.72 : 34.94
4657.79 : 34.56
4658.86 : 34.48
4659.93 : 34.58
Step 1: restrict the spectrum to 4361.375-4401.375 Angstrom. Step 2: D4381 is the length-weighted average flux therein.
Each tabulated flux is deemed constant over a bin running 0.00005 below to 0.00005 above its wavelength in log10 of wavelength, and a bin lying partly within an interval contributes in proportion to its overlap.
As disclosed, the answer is 38.8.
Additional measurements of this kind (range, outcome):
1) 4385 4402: 40.5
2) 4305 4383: 40.4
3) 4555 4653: 35.9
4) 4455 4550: 37.1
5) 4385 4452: 39.7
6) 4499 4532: 36.9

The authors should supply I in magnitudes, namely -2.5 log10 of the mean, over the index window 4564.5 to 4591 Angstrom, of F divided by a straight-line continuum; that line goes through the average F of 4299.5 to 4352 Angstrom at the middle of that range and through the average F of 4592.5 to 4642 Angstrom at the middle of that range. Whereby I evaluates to 0.11 mag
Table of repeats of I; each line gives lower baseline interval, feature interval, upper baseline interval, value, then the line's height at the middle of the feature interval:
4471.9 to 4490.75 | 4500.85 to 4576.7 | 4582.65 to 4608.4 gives -0.03 mag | 36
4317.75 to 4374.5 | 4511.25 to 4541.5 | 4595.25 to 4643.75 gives 0.03 mag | 38.2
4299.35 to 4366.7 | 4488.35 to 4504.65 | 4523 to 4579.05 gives 0.04 mag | 37.9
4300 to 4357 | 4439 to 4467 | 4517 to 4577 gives 0.05 mag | 39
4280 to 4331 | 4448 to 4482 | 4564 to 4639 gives 0.08 mag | 39.5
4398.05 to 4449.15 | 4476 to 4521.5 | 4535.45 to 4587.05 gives 0.03 mag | 37.9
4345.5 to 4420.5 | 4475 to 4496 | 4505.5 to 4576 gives 0.05 mag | 37.6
